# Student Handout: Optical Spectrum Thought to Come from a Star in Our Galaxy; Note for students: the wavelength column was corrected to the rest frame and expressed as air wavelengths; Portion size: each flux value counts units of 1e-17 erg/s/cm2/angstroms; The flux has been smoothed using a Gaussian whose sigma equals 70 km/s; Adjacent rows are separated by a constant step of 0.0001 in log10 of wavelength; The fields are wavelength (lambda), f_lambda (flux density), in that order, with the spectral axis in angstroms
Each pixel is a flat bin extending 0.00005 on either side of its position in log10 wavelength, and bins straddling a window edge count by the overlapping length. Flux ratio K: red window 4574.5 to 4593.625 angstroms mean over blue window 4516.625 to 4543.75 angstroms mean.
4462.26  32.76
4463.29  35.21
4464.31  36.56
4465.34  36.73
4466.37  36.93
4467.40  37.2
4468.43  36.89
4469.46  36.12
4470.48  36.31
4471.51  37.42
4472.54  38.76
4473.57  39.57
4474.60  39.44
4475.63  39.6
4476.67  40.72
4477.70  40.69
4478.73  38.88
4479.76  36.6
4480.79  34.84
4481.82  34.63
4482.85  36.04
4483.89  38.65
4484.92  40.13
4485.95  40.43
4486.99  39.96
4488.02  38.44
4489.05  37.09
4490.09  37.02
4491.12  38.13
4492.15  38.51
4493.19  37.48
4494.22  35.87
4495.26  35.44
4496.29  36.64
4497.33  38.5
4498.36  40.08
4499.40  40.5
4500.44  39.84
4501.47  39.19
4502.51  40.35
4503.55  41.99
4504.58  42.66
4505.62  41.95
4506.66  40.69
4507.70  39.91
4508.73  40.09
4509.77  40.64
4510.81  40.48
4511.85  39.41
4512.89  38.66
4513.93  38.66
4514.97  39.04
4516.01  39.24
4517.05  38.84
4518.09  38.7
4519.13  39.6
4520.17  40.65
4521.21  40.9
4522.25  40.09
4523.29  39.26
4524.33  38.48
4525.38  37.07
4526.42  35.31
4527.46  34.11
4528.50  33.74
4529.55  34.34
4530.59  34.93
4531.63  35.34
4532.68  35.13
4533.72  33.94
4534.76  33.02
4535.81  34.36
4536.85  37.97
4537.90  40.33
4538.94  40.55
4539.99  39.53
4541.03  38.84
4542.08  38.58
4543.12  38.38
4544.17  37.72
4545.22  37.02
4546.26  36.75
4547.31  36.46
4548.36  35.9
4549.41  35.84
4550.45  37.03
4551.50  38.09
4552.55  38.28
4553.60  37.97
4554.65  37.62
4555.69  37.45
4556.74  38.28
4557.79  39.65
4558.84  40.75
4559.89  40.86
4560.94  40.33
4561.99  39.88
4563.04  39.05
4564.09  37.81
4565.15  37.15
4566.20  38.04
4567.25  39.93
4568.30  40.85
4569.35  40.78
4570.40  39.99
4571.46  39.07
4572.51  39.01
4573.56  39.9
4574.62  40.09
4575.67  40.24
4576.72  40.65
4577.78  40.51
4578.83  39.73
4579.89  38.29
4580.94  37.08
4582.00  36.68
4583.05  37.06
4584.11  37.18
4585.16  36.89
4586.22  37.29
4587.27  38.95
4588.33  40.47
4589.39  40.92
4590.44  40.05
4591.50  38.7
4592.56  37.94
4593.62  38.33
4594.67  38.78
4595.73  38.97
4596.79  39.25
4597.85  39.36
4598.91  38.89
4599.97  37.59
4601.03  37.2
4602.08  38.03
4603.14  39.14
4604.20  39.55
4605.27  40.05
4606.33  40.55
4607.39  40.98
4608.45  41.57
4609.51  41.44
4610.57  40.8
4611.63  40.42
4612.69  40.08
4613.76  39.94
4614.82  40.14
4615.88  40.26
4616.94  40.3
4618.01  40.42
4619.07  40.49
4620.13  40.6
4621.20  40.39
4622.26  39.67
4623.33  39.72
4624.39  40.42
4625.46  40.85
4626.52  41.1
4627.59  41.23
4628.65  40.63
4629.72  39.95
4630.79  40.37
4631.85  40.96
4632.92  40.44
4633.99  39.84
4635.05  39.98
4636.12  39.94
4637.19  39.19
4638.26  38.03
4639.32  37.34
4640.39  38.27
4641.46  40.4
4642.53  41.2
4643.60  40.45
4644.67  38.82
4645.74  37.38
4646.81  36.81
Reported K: 1.04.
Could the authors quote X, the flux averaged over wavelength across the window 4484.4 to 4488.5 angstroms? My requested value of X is 39.8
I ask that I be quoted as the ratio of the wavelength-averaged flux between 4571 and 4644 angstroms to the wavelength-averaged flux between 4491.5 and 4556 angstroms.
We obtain 1.04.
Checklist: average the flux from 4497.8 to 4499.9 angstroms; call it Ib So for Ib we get 40.3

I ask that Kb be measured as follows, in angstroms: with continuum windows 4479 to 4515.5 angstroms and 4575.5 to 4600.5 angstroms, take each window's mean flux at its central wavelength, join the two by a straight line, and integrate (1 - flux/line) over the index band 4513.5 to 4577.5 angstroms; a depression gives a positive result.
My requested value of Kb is 1.0 angstroms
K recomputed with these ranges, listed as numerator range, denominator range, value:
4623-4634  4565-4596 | 1.04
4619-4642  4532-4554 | 1.07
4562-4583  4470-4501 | 1.03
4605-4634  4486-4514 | 1.03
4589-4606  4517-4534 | 1.05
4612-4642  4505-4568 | 1.05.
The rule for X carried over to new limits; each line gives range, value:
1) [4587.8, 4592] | 40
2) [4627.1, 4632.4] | 40.6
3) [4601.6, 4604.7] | 38.9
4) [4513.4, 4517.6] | 38.9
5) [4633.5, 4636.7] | 39.9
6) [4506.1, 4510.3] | 40.4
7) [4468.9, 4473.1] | 37.2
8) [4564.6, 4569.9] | 39.3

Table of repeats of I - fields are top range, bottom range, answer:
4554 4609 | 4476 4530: 1.01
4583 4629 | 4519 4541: 1.07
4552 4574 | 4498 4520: 0.98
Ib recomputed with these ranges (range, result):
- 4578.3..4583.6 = 37.8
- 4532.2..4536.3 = 34.1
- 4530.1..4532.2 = 35.1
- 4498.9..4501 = 40.2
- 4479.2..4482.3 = 35.5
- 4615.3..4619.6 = 40.4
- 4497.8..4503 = 40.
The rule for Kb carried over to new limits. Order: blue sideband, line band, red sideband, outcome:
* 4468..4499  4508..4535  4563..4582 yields 0.54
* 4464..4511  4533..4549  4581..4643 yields 0.72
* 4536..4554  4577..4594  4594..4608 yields 0.10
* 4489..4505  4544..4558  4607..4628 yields 0.77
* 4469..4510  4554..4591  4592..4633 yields 0.41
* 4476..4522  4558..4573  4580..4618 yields -0.16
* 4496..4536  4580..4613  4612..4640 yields 0.51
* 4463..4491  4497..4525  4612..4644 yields -1.16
